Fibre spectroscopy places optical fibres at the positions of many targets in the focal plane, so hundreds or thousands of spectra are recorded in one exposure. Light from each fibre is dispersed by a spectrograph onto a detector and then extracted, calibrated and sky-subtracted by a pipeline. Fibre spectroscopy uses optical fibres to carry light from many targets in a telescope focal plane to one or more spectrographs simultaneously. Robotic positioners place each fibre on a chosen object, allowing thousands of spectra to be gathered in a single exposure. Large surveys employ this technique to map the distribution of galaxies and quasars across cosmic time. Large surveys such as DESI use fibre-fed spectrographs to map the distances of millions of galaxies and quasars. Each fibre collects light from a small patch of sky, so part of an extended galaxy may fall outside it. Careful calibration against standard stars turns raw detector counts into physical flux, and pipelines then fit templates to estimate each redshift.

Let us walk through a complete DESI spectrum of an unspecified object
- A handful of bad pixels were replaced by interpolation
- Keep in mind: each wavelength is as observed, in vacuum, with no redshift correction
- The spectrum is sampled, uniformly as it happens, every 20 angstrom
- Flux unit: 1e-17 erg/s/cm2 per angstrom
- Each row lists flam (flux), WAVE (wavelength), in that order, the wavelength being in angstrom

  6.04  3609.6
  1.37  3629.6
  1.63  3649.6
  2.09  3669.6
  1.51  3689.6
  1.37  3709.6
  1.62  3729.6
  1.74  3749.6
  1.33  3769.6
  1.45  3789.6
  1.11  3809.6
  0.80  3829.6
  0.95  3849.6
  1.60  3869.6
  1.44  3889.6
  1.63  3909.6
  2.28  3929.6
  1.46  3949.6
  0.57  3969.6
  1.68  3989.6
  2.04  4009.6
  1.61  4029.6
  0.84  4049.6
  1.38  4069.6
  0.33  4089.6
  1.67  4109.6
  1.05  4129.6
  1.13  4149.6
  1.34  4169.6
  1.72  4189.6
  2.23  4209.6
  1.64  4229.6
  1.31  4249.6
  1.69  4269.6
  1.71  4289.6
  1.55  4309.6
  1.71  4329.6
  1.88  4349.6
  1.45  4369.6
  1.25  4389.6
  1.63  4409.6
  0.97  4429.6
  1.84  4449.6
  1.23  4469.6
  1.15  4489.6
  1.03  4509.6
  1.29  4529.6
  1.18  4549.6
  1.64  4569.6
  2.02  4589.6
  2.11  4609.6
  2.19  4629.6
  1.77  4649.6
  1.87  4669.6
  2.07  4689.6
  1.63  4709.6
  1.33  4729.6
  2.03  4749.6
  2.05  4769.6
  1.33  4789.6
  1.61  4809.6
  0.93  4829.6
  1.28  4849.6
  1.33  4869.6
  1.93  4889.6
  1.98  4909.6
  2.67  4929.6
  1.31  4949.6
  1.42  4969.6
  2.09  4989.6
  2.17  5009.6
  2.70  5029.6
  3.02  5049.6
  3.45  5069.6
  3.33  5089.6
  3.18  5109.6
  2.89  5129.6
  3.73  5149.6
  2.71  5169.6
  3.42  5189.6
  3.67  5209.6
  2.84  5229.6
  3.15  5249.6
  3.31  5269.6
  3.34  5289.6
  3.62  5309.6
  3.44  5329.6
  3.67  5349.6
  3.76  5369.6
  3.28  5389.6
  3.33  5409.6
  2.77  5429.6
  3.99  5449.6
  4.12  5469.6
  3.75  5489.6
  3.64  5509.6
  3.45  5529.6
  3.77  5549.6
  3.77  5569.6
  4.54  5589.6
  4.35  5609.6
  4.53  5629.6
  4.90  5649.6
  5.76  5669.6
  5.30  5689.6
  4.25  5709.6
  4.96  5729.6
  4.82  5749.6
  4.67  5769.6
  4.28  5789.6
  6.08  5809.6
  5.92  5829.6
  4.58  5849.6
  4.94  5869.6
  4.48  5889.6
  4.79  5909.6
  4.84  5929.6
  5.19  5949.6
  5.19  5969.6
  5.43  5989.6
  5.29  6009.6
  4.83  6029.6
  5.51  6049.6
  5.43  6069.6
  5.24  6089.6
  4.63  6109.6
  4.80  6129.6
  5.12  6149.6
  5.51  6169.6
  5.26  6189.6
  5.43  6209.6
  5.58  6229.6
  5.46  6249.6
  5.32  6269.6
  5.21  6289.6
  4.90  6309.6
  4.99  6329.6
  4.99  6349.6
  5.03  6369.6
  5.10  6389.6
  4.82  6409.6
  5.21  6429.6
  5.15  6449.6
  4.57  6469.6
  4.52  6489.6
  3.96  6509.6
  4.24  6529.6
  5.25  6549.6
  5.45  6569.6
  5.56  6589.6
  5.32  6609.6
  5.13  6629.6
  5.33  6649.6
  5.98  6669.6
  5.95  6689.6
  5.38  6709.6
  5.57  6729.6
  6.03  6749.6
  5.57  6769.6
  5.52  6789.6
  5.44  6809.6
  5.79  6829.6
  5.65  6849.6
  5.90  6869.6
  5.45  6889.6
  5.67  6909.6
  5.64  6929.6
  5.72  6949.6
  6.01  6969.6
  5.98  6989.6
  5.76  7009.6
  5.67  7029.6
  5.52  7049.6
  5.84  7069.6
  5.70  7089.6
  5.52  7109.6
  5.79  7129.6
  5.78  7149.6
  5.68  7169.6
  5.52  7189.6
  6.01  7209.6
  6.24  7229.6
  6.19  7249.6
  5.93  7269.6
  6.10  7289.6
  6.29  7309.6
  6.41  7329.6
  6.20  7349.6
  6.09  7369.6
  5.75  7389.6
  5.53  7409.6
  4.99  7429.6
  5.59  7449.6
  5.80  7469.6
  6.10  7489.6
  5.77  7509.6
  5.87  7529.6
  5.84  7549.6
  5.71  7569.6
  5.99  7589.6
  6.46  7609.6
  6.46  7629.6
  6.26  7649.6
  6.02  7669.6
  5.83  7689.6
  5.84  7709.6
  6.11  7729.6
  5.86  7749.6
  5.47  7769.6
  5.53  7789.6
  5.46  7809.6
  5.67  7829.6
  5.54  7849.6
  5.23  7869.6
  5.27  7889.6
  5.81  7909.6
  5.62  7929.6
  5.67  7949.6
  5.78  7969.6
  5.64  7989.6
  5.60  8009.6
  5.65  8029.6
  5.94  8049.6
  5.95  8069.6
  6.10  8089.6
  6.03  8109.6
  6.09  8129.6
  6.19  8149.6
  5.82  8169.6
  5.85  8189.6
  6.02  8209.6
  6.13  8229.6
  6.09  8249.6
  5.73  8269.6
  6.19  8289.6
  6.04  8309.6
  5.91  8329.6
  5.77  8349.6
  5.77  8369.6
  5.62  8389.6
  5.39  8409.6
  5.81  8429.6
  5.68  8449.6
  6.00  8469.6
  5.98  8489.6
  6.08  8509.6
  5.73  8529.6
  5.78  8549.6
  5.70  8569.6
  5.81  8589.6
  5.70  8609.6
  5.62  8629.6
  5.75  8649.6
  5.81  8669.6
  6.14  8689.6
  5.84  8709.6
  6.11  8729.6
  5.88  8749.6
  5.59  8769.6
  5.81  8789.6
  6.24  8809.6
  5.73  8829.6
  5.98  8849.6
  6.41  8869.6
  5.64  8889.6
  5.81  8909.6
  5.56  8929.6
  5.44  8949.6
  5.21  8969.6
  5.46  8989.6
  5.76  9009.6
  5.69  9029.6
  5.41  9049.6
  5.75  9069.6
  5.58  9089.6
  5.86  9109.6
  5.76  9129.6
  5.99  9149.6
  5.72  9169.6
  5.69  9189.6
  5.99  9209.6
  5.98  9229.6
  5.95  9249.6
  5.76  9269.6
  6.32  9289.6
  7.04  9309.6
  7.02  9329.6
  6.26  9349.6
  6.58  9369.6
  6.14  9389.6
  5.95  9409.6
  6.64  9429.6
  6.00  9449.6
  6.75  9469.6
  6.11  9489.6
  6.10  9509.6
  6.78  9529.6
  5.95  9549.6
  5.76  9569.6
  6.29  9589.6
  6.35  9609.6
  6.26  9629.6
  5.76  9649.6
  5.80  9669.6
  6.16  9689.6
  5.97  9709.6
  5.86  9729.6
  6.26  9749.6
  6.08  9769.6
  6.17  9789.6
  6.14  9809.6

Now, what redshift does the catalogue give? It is 0.260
